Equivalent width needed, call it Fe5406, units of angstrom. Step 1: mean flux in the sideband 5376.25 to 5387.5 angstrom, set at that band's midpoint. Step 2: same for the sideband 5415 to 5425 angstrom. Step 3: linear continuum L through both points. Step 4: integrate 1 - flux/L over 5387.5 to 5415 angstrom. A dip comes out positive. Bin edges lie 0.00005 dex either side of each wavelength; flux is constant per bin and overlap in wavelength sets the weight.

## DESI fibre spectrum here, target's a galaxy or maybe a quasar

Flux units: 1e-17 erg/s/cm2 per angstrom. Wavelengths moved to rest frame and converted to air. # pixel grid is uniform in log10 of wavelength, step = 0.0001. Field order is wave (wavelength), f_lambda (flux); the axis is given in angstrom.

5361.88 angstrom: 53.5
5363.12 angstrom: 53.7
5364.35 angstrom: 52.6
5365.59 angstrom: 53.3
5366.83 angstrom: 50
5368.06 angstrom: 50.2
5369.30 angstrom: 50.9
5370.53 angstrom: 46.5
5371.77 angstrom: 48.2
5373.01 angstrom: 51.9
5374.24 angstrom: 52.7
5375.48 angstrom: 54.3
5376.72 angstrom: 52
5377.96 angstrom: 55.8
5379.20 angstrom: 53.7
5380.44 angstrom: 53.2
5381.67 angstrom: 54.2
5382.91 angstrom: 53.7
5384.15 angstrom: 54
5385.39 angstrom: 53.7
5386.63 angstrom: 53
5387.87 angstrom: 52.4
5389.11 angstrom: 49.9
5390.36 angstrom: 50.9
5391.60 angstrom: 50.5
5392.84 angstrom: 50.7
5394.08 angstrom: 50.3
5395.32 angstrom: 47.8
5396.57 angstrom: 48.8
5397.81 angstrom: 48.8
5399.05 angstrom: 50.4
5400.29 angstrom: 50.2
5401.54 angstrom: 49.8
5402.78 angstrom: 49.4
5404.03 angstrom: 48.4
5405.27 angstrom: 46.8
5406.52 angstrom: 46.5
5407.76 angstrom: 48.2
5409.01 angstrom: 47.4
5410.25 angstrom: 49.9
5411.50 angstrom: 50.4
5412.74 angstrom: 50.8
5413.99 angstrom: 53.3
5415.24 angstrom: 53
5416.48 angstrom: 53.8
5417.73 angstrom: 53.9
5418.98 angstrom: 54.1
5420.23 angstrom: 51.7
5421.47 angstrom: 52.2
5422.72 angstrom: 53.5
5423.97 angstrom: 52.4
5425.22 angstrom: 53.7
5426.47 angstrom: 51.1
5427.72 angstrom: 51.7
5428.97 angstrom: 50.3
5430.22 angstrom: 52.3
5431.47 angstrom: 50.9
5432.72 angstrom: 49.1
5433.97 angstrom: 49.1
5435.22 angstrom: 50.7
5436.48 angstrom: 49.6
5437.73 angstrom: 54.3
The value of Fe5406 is 1.9 angstrom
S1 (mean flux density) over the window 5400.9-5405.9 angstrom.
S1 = 48.5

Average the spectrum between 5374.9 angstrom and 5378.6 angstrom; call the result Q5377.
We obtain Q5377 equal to 53.9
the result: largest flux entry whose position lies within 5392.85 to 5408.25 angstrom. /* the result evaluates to 50.4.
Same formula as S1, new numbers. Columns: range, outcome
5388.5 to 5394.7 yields 50.4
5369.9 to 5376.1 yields 50.8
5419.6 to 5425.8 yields 52.7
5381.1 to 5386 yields 53.9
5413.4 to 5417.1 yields 53.4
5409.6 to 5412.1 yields 50.1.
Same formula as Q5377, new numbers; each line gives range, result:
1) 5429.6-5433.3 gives 50.8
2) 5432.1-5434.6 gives 49.2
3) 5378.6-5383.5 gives 53.8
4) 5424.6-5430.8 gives 51.8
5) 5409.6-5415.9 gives 51.5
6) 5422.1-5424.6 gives 52.9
